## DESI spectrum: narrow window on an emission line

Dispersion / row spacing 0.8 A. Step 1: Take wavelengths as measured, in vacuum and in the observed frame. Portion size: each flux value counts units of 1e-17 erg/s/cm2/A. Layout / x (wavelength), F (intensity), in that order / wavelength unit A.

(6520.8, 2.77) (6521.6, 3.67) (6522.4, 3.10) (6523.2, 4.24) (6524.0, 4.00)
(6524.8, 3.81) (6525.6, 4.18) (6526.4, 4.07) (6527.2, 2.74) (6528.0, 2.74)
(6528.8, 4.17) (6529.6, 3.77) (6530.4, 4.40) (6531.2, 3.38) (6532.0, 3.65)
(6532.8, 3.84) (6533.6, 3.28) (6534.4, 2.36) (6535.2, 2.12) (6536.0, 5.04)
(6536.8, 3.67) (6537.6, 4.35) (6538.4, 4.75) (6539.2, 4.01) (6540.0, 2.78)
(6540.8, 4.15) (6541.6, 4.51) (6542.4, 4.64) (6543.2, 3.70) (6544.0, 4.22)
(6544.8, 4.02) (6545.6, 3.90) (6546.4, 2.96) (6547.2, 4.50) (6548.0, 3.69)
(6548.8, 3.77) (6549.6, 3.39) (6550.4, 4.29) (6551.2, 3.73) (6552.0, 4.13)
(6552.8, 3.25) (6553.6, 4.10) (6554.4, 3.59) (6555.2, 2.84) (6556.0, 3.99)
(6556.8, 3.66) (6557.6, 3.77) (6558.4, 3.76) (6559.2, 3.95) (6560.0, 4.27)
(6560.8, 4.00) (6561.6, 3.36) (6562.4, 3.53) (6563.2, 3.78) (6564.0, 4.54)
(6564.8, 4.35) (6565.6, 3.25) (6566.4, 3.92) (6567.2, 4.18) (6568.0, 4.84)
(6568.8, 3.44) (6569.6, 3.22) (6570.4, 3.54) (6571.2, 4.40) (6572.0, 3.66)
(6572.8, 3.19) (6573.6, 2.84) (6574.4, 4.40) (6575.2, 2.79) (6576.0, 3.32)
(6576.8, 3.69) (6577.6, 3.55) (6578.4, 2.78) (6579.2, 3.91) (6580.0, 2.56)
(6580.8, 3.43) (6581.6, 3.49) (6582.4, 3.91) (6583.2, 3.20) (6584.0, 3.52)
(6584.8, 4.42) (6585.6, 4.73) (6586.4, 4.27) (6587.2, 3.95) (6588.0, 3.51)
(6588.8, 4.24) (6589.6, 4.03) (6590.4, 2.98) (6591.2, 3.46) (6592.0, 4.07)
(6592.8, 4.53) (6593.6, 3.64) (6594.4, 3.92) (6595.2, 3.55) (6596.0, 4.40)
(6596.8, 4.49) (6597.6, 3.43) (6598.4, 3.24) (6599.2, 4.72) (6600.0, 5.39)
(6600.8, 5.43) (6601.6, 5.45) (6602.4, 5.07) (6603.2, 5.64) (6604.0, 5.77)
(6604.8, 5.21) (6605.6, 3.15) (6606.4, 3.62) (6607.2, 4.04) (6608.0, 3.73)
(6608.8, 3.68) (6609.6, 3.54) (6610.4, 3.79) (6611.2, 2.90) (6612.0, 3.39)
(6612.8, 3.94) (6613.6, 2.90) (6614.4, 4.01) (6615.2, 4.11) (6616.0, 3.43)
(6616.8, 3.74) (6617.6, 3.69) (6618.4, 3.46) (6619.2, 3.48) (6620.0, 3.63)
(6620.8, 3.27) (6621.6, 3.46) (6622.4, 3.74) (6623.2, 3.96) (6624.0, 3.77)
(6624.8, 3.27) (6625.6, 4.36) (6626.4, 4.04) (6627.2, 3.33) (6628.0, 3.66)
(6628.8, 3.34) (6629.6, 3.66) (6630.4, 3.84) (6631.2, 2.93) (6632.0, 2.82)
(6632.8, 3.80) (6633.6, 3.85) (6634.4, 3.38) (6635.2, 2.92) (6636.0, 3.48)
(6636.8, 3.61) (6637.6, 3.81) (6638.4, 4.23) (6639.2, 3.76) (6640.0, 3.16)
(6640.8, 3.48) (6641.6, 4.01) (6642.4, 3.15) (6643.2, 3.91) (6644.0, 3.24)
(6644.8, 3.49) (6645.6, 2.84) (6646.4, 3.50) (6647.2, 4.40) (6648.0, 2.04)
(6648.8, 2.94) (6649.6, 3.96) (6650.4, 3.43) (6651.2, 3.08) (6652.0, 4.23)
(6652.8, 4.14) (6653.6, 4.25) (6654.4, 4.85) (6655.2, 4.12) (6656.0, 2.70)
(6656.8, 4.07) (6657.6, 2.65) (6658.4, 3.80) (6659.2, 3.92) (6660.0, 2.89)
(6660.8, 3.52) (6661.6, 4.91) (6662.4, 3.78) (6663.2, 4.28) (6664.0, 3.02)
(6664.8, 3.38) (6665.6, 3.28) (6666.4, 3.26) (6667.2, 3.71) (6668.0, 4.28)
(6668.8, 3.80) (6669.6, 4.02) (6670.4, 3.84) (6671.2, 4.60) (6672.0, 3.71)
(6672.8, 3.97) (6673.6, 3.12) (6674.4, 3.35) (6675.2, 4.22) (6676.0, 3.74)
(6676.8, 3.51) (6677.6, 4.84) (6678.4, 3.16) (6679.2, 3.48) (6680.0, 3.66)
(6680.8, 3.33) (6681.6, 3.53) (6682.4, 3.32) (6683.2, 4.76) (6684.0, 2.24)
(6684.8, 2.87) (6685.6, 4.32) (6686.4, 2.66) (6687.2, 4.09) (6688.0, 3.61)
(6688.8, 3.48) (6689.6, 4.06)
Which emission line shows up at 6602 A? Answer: [O III]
